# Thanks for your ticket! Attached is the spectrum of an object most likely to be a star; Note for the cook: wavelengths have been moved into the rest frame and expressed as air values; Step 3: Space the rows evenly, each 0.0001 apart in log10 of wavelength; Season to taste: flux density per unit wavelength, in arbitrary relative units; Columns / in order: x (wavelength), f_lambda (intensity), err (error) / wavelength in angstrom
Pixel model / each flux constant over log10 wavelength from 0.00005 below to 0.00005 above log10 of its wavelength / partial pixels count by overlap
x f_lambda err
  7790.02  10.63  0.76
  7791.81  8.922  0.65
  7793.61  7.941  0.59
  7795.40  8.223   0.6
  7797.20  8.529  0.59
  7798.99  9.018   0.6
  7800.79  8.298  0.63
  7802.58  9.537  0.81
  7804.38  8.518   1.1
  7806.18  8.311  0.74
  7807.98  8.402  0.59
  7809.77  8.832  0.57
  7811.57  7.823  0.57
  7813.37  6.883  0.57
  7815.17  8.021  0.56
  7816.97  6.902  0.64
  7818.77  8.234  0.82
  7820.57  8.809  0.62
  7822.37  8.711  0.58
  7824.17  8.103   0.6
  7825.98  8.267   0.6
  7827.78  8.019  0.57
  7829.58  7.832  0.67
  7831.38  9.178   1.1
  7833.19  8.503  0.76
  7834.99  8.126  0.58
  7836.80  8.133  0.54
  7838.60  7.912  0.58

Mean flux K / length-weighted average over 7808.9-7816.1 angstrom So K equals 7.88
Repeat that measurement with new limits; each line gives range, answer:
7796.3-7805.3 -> 8.78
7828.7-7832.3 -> 8.5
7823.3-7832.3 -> 8.27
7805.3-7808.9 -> 8.37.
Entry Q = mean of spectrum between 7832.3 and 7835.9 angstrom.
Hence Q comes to 8.31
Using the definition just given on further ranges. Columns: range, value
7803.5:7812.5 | 8.37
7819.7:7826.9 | 8.47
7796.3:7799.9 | 8.77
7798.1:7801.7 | 8.67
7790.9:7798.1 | 8.41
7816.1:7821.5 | 7.99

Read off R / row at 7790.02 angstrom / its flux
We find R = 10.63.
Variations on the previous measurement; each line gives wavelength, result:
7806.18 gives 8.311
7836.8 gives 8.133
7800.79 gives 8.298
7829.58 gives 7.832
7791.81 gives 8.922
